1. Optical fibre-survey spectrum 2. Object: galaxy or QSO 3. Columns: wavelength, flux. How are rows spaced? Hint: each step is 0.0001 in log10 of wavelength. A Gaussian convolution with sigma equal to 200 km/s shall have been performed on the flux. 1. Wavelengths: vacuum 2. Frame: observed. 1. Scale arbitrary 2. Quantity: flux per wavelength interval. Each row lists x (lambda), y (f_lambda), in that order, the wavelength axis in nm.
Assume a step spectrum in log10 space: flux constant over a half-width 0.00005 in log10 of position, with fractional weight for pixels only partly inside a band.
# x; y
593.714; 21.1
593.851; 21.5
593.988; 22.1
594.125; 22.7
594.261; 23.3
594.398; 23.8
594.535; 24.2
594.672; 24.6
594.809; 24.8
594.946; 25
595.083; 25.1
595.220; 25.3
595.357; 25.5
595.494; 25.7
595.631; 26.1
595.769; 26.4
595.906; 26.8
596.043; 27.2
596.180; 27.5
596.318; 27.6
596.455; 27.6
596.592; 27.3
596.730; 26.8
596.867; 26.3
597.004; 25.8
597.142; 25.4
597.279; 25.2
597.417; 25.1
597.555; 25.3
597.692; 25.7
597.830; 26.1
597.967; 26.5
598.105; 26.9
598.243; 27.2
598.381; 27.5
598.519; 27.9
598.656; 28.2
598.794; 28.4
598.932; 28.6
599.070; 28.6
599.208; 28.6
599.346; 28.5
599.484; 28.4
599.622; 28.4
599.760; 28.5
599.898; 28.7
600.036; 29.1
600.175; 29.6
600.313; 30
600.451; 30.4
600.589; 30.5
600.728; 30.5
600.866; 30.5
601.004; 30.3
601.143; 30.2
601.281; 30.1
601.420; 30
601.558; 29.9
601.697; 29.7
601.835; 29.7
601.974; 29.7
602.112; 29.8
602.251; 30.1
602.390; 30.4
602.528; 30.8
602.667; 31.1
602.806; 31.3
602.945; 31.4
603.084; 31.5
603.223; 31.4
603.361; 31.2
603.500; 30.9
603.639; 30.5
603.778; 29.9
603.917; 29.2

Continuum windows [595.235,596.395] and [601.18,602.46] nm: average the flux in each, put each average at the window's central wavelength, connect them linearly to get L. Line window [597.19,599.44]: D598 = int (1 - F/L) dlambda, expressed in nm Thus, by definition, 0.07 nm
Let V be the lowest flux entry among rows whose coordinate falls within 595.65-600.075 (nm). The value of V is 25.1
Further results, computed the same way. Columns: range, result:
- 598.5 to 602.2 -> 27.9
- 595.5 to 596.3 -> 26.1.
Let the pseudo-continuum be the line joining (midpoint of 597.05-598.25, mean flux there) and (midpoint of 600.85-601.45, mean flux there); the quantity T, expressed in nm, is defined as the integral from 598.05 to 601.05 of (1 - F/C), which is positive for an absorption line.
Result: -0.07 nm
